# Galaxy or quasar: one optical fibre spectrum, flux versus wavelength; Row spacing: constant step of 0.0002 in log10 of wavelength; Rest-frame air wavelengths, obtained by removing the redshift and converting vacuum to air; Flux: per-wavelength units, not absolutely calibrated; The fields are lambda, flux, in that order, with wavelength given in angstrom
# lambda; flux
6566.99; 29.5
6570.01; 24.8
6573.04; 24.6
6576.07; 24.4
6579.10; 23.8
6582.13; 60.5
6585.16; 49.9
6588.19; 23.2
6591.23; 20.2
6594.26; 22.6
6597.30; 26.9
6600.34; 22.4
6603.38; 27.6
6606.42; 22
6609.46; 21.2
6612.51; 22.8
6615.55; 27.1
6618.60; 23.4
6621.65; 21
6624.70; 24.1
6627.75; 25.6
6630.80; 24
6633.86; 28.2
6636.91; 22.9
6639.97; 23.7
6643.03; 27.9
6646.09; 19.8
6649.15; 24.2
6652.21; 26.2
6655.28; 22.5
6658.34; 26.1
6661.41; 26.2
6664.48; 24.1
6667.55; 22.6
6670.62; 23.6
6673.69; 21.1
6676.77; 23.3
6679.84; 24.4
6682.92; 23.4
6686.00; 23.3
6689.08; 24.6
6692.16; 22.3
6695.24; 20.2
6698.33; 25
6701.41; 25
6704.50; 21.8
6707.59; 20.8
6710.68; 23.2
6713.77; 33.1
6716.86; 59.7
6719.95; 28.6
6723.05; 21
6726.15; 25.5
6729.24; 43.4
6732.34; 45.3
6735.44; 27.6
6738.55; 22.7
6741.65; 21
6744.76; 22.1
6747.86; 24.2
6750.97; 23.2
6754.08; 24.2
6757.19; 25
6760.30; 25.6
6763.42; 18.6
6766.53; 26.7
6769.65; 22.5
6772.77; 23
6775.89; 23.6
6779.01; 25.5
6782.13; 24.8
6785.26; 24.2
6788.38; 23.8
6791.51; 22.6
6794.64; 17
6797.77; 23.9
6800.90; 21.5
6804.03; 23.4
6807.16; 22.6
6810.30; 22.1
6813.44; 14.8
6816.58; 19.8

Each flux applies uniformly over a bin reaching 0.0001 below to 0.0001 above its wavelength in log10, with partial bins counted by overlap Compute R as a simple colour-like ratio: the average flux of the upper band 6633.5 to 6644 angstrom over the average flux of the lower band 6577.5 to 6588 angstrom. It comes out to 0.60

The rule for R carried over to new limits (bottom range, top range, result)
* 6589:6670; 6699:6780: 1.12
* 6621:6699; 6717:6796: 1.08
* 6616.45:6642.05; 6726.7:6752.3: 1.18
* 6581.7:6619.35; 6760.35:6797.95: 0.84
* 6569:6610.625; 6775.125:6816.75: 0.78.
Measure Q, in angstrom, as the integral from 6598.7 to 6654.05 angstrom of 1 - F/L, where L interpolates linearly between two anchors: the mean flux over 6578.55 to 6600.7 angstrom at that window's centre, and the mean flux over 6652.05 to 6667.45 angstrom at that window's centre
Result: 7.72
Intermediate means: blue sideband 32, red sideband 24.7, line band 24.1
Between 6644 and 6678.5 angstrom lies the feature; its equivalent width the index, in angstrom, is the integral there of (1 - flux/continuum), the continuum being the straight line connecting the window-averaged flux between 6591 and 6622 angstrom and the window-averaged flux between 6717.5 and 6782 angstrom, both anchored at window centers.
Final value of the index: 1.39 angstrom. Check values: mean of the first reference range 23.6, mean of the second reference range 26.4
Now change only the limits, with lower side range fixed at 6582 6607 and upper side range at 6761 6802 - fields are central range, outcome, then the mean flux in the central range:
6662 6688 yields 3.12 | 23.4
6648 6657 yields 0.98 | 24.3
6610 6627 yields 2.88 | 23.6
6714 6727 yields -4.68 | 34.1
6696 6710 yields 1.43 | 23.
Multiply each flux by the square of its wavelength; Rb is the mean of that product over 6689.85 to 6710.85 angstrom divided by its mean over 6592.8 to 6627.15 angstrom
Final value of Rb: 1.0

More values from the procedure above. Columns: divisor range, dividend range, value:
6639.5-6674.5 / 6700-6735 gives 1.33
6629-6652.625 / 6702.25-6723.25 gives 1.26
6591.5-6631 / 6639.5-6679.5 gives 1.02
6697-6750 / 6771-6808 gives 0.81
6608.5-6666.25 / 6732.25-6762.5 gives 1.06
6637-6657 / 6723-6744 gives 1.28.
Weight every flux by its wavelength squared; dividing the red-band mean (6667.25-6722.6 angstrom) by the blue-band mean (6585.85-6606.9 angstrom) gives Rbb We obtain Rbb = 1.1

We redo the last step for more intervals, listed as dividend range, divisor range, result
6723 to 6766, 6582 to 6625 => 1.04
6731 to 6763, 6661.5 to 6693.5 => 1.12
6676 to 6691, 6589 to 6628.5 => 1.03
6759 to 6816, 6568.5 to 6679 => 0.92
